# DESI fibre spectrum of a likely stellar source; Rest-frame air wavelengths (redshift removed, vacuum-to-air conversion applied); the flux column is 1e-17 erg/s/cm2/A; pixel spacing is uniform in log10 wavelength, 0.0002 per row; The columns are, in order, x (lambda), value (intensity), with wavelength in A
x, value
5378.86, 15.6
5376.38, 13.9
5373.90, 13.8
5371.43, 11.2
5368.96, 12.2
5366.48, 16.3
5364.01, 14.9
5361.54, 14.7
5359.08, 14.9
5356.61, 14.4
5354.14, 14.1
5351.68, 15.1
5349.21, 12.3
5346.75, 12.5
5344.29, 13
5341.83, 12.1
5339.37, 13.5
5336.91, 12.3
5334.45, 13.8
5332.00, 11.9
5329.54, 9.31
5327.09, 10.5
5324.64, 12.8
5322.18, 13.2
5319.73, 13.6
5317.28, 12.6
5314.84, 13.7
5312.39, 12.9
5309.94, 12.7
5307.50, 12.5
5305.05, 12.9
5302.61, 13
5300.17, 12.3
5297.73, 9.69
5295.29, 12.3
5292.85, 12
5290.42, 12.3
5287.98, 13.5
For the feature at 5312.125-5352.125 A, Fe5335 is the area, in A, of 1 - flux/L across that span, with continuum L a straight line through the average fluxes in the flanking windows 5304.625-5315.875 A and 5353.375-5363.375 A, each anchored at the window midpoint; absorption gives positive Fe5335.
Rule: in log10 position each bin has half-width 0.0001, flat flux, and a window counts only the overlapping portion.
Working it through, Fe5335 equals 3.10 A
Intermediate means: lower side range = 12.9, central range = 12.6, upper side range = 14.6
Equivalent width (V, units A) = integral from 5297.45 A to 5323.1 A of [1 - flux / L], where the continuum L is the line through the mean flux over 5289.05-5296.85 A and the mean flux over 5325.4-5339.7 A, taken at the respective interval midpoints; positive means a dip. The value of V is -1.6 A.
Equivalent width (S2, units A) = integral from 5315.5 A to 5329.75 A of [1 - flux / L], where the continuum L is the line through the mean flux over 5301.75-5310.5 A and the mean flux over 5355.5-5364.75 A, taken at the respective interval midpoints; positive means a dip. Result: 1.17 A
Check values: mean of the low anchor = 12.8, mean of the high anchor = 14.7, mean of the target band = 12.3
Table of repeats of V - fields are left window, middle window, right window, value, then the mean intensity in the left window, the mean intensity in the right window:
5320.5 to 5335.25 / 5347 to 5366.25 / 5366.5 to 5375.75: -2.60 A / 11.9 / 13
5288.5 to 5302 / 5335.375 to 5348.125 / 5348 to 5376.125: 0.61 A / 11.9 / 14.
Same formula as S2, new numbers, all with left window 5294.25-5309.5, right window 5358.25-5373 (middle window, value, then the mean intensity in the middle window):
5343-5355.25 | 0.13 A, 13.4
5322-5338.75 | 1.33 A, 11.9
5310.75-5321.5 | -0.53 A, 13.2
